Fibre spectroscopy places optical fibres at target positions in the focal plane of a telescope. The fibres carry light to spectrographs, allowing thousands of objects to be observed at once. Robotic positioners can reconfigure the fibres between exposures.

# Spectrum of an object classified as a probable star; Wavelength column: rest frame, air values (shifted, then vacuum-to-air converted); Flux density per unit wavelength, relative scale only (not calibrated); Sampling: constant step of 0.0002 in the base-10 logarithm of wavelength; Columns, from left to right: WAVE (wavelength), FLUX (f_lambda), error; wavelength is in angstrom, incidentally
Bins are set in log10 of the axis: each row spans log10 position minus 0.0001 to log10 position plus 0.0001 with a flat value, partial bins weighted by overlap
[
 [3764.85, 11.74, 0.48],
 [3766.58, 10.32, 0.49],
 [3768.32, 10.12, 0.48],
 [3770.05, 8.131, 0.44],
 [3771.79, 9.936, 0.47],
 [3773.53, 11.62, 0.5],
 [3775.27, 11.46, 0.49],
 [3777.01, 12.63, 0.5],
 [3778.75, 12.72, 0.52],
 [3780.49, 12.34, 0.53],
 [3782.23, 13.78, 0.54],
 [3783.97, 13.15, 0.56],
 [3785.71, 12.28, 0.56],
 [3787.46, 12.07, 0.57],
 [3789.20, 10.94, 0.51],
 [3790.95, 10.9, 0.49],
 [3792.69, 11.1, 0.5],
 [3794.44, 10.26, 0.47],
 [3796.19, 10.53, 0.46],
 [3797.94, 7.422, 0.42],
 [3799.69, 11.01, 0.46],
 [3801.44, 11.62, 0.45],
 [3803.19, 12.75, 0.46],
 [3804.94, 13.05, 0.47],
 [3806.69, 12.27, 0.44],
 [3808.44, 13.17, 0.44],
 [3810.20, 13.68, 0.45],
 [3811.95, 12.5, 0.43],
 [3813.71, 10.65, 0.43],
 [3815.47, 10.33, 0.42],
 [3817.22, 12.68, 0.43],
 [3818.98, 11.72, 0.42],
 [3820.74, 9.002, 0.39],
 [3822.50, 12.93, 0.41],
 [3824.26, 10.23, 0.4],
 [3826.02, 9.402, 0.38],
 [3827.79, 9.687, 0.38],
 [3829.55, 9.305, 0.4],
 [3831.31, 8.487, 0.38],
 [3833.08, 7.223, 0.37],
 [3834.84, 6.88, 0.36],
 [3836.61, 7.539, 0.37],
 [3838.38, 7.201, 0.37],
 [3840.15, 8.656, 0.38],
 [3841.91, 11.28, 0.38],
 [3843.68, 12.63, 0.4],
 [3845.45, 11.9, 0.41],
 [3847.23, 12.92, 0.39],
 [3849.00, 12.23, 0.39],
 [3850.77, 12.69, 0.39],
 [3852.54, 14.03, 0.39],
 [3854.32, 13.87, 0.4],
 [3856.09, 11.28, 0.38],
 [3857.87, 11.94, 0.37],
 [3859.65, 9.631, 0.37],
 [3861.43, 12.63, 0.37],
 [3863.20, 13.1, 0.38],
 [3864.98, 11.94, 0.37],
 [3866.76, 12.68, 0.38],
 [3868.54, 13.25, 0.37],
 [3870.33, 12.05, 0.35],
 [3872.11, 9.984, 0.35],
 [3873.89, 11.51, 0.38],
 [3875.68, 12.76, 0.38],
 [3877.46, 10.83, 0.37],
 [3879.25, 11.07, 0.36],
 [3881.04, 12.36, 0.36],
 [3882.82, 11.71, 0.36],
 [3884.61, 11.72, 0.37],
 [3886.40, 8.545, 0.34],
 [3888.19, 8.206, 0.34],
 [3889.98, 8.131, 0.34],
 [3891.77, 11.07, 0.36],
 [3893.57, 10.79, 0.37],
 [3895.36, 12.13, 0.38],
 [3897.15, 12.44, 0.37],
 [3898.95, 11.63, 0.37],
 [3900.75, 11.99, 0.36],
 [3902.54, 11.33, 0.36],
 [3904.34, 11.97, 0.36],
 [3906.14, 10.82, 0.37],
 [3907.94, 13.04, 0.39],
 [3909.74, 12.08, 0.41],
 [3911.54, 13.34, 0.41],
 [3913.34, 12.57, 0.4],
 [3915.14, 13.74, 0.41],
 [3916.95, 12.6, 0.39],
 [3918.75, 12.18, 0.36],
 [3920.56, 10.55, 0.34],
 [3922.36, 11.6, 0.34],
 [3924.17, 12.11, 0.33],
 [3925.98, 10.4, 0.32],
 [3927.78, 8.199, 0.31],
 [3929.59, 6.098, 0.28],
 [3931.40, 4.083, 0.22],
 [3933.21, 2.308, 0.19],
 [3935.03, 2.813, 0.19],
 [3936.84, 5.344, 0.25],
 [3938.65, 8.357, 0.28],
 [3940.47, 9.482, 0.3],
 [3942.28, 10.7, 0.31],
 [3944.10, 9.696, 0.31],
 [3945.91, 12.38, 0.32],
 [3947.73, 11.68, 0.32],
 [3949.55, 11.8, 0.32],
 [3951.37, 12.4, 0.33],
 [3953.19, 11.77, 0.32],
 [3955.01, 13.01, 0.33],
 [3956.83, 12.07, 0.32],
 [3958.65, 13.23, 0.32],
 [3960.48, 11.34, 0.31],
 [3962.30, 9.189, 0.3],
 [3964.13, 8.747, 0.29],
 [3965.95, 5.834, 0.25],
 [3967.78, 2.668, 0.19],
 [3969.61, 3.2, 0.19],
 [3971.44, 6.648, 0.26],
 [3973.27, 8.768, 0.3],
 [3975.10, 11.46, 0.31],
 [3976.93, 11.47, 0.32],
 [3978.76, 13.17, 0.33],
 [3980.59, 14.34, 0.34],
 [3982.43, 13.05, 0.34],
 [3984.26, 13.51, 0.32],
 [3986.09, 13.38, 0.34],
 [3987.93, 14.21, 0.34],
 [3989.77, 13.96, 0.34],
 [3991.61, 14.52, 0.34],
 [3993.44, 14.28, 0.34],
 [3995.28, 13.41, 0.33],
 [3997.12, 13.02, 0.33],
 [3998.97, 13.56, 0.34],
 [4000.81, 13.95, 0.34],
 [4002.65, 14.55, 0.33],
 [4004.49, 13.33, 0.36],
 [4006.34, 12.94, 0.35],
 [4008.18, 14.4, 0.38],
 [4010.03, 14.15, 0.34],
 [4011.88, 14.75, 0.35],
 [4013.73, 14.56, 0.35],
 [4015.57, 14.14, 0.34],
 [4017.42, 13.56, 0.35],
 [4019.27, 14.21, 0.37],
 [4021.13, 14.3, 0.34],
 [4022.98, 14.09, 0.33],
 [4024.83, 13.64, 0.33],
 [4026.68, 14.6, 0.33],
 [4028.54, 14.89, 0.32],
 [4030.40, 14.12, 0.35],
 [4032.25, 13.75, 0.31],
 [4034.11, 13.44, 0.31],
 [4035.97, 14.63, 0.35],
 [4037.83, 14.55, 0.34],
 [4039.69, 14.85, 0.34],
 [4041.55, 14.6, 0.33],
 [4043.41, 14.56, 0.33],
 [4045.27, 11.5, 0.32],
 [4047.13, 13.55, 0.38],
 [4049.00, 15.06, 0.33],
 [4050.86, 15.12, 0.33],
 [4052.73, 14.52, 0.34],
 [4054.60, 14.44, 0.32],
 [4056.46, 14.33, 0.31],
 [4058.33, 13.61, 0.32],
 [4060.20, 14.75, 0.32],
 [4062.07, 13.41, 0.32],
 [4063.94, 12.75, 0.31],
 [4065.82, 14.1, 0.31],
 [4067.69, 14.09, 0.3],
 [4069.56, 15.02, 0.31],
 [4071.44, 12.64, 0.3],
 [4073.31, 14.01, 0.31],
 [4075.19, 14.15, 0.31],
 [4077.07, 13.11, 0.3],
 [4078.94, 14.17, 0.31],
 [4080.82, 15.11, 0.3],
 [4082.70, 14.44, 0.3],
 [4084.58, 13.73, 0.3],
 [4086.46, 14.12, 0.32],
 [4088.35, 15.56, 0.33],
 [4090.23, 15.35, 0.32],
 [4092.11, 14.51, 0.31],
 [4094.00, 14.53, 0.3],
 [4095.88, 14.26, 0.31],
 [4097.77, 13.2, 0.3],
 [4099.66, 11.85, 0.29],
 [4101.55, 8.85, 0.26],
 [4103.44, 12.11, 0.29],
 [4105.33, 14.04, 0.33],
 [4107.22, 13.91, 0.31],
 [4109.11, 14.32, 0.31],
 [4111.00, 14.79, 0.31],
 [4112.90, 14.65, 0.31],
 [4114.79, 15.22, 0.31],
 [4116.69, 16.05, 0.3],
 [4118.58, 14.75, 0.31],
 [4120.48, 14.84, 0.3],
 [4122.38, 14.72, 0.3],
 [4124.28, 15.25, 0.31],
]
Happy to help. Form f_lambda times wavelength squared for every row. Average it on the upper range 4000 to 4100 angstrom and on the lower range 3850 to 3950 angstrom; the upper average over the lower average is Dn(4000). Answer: 1.41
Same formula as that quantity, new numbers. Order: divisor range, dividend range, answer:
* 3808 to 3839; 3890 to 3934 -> 1.11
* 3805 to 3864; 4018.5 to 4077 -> 1.42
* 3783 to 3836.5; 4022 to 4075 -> 1.47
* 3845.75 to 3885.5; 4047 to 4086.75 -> 1.29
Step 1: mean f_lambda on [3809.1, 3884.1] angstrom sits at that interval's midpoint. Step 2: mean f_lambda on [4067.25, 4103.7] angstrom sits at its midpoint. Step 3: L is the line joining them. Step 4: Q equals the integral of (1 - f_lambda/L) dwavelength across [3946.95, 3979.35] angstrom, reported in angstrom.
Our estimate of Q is 6.6 angstrom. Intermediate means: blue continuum 11.2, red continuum 13.8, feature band 9.87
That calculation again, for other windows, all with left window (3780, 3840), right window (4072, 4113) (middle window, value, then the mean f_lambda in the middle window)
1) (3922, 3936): 5.8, 7.02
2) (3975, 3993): -1.1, 13.4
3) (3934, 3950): 4.2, 9.01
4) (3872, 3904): 1.6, 11.1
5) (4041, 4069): -1.3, 14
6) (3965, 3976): 5.3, 6.43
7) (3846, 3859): -1.6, 12.6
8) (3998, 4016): -1.6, 14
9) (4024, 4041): -1.4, 14.3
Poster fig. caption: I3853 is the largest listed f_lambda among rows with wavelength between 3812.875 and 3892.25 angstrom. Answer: 14.03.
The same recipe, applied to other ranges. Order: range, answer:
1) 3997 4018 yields 14.75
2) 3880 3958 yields 13.74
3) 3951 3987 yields 14.34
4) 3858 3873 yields 13.25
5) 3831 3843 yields 11.28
